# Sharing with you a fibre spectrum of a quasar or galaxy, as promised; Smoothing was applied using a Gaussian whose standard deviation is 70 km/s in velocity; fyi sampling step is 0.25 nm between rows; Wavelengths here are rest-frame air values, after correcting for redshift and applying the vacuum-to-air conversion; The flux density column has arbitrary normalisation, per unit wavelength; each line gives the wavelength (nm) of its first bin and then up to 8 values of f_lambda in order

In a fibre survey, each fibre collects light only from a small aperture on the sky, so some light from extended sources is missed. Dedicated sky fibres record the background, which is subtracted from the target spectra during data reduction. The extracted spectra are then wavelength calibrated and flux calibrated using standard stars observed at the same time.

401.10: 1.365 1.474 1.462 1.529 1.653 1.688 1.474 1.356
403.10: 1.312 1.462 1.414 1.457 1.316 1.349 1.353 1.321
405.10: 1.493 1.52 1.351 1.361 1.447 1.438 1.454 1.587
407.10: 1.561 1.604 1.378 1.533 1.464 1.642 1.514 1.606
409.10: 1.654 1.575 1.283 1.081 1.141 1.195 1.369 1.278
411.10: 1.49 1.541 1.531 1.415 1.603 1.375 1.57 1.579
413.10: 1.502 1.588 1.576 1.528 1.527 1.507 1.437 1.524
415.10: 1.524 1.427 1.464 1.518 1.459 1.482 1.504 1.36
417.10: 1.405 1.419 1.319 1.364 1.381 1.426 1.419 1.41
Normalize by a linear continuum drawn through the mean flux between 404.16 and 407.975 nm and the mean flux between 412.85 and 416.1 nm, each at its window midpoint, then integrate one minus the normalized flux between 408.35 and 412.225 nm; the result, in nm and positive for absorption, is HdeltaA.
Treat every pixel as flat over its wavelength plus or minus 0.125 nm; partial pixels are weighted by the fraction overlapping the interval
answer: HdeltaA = 0.14 nm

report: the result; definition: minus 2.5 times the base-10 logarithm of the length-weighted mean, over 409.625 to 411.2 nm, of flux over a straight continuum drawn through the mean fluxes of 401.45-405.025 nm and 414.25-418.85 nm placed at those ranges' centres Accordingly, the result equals 0.15 mag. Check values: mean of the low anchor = 1.44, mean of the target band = 1.26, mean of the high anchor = 1.44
